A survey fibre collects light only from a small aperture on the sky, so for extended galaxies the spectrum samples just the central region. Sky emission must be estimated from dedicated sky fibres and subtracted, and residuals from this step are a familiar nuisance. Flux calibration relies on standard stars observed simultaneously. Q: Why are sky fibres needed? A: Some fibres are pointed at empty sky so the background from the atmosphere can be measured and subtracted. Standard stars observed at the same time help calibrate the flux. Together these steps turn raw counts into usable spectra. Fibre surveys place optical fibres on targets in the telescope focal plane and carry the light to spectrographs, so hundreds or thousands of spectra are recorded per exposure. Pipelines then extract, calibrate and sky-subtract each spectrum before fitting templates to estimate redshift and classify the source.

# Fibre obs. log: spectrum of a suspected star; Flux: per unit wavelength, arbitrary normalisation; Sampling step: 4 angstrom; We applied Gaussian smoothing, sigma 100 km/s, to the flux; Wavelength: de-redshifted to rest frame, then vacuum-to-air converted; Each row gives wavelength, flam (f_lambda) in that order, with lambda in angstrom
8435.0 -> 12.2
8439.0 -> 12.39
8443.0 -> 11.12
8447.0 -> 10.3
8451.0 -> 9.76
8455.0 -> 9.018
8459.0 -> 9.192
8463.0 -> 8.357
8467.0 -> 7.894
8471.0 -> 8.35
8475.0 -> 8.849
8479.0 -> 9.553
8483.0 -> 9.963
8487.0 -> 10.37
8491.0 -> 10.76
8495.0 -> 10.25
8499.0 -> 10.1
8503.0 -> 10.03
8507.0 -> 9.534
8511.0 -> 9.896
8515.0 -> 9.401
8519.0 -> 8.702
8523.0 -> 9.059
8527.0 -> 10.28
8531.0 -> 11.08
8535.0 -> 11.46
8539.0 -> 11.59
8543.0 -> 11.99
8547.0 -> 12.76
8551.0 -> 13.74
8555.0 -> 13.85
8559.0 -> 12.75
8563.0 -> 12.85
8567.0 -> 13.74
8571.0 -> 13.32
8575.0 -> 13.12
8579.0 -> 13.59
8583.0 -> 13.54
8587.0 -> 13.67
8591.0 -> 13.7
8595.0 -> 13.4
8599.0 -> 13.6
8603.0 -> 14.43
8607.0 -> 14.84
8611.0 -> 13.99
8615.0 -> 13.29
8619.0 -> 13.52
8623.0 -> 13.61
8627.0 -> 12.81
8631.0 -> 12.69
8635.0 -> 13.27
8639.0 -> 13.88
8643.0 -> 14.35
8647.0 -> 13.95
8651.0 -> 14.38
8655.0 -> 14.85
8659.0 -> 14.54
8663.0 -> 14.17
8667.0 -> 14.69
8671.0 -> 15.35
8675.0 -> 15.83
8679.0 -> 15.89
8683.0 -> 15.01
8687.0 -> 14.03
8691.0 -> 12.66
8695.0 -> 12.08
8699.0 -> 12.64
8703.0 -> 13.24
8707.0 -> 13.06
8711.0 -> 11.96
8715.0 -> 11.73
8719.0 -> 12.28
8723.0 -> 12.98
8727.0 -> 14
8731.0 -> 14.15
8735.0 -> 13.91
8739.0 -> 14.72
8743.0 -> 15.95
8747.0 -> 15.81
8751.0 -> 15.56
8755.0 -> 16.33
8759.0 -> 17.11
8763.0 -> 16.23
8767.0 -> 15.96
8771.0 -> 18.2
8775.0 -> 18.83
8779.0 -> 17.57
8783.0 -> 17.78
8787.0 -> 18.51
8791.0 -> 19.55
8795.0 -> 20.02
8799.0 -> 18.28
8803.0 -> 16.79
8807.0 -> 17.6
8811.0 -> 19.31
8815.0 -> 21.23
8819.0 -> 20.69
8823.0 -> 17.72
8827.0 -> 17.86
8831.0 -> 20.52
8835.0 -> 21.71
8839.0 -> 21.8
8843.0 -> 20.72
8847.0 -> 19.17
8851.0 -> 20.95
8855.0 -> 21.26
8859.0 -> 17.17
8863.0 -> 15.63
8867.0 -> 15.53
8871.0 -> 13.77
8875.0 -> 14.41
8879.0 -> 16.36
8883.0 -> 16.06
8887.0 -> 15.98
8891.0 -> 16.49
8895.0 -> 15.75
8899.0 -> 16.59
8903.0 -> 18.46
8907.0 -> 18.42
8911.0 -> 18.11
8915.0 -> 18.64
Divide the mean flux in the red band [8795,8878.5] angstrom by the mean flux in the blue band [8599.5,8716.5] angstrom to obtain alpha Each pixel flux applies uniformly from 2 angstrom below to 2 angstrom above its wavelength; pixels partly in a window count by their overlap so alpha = 1.3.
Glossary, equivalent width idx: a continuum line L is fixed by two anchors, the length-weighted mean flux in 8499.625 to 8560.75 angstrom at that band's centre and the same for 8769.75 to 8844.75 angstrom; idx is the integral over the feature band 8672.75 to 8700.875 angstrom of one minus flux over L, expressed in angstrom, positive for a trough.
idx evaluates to 2.86 angstrom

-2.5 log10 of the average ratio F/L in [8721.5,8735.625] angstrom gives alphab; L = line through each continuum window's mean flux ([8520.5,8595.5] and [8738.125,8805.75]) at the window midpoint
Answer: 0.19 mag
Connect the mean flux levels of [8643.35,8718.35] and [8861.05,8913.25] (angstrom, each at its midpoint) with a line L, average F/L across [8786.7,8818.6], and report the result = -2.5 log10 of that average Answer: -0.24 mag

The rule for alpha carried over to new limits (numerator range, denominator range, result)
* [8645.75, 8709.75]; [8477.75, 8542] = 1.39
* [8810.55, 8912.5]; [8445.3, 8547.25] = 1.83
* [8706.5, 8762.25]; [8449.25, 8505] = 1.51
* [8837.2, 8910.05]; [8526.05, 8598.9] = 1.36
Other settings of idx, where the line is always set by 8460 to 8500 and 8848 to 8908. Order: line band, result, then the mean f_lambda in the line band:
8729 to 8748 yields -0.8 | 14.9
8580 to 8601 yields -3.8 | 13.6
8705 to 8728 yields 2.1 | 12.6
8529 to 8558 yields -4.8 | 12.4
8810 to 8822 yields -3.5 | 20.3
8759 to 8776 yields -2.7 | 17.2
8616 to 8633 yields -1.5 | 13.2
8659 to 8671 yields -1.6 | 14.6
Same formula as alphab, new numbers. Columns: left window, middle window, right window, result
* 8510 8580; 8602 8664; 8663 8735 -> -0.08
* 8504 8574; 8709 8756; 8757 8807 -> 0.18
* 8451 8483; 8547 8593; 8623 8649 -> -0.15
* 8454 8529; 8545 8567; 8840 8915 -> -0.22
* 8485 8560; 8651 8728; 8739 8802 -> 0.11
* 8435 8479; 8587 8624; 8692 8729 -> -0.21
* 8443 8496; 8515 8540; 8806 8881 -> 0.07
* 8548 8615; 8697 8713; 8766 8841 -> 0.29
